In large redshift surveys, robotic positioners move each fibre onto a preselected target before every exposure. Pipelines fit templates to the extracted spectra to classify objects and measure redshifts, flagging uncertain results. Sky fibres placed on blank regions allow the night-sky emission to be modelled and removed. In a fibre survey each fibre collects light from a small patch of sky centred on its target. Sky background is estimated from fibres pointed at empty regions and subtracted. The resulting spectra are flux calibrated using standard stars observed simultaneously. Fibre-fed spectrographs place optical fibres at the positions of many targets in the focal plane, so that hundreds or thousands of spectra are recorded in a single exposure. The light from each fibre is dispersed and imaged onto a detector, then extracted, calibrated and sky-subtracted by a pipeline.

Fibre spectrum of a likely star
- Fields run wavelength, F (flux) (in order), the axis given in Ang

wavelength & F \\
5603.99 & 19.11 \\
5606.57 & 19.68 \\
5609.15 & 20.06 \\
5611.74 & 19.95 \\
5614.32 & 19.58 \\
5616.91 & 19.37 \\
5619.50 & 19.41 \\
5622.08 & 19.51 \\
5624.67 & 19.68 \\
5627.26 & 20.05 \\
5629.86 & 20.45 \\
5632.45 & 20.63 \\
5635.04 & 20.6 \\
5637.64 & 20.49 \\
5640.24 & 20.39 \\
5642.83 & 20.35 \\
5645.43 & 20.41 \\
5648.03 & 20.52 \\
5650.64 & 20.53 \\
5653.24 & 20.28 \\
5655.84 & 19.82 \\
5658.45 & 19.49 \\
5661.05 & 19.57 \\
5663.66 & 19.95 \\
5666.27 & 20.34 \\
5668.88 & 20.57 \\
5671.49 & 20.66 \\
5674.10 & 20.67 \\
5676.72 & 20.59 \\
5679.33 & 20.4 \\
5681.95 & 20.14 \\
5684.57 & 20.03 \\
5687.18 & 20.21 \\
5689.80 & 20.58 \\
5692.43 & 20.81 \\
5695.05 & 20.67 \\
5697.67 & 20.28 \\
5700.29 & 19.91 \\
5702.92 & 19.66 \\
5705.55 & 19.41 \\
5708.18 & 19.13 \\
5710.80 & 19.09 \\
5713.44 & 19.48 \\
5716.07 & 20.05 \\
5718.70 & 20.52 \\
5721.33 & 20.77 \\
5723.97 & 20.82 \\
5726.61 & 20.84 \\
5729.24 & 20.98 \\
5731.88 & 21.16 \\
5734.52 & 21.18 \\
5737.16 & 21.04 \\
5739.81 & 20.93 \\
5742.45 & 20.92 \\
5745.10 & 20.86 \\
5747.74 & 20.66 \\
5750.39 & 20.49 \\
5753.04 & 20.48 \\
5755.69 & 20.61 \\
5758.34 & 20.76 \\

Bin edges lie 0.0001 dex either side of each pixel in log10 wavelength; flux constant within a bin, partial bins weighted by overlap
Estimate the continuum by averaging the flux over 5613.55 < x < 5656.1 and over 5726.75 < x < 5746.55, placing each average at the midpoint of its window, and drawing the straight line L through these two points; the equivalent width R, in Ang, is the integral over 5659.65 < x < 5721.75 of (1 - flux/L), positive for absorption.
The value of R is 1.43 Ang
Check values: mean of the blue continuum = 20.1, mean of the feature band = 20.1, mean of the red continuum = 21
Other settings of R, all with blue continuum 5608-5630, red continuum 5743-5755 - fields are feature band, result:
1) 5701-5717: 0.70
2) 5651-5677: -0.18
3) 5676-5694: -0.17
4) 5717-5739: -0.44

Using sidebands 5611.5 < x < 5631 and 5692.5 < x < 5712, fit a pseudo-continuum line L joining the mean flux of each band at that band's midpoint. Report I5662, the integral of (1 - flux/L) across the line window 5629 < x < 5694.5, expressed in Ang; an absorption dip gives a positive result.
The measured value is -1.9 Ang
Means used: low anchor 19.7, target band 20.3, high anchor 19.8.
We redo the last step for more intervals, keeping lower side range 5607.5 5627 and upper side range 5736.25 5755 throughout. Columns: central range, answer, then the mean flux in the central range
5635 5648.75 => -0.4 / 20.4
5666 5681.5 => -0.3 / 20.5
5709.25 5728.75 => 0.3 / 20.3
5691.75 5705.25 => 0.1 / 20.2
